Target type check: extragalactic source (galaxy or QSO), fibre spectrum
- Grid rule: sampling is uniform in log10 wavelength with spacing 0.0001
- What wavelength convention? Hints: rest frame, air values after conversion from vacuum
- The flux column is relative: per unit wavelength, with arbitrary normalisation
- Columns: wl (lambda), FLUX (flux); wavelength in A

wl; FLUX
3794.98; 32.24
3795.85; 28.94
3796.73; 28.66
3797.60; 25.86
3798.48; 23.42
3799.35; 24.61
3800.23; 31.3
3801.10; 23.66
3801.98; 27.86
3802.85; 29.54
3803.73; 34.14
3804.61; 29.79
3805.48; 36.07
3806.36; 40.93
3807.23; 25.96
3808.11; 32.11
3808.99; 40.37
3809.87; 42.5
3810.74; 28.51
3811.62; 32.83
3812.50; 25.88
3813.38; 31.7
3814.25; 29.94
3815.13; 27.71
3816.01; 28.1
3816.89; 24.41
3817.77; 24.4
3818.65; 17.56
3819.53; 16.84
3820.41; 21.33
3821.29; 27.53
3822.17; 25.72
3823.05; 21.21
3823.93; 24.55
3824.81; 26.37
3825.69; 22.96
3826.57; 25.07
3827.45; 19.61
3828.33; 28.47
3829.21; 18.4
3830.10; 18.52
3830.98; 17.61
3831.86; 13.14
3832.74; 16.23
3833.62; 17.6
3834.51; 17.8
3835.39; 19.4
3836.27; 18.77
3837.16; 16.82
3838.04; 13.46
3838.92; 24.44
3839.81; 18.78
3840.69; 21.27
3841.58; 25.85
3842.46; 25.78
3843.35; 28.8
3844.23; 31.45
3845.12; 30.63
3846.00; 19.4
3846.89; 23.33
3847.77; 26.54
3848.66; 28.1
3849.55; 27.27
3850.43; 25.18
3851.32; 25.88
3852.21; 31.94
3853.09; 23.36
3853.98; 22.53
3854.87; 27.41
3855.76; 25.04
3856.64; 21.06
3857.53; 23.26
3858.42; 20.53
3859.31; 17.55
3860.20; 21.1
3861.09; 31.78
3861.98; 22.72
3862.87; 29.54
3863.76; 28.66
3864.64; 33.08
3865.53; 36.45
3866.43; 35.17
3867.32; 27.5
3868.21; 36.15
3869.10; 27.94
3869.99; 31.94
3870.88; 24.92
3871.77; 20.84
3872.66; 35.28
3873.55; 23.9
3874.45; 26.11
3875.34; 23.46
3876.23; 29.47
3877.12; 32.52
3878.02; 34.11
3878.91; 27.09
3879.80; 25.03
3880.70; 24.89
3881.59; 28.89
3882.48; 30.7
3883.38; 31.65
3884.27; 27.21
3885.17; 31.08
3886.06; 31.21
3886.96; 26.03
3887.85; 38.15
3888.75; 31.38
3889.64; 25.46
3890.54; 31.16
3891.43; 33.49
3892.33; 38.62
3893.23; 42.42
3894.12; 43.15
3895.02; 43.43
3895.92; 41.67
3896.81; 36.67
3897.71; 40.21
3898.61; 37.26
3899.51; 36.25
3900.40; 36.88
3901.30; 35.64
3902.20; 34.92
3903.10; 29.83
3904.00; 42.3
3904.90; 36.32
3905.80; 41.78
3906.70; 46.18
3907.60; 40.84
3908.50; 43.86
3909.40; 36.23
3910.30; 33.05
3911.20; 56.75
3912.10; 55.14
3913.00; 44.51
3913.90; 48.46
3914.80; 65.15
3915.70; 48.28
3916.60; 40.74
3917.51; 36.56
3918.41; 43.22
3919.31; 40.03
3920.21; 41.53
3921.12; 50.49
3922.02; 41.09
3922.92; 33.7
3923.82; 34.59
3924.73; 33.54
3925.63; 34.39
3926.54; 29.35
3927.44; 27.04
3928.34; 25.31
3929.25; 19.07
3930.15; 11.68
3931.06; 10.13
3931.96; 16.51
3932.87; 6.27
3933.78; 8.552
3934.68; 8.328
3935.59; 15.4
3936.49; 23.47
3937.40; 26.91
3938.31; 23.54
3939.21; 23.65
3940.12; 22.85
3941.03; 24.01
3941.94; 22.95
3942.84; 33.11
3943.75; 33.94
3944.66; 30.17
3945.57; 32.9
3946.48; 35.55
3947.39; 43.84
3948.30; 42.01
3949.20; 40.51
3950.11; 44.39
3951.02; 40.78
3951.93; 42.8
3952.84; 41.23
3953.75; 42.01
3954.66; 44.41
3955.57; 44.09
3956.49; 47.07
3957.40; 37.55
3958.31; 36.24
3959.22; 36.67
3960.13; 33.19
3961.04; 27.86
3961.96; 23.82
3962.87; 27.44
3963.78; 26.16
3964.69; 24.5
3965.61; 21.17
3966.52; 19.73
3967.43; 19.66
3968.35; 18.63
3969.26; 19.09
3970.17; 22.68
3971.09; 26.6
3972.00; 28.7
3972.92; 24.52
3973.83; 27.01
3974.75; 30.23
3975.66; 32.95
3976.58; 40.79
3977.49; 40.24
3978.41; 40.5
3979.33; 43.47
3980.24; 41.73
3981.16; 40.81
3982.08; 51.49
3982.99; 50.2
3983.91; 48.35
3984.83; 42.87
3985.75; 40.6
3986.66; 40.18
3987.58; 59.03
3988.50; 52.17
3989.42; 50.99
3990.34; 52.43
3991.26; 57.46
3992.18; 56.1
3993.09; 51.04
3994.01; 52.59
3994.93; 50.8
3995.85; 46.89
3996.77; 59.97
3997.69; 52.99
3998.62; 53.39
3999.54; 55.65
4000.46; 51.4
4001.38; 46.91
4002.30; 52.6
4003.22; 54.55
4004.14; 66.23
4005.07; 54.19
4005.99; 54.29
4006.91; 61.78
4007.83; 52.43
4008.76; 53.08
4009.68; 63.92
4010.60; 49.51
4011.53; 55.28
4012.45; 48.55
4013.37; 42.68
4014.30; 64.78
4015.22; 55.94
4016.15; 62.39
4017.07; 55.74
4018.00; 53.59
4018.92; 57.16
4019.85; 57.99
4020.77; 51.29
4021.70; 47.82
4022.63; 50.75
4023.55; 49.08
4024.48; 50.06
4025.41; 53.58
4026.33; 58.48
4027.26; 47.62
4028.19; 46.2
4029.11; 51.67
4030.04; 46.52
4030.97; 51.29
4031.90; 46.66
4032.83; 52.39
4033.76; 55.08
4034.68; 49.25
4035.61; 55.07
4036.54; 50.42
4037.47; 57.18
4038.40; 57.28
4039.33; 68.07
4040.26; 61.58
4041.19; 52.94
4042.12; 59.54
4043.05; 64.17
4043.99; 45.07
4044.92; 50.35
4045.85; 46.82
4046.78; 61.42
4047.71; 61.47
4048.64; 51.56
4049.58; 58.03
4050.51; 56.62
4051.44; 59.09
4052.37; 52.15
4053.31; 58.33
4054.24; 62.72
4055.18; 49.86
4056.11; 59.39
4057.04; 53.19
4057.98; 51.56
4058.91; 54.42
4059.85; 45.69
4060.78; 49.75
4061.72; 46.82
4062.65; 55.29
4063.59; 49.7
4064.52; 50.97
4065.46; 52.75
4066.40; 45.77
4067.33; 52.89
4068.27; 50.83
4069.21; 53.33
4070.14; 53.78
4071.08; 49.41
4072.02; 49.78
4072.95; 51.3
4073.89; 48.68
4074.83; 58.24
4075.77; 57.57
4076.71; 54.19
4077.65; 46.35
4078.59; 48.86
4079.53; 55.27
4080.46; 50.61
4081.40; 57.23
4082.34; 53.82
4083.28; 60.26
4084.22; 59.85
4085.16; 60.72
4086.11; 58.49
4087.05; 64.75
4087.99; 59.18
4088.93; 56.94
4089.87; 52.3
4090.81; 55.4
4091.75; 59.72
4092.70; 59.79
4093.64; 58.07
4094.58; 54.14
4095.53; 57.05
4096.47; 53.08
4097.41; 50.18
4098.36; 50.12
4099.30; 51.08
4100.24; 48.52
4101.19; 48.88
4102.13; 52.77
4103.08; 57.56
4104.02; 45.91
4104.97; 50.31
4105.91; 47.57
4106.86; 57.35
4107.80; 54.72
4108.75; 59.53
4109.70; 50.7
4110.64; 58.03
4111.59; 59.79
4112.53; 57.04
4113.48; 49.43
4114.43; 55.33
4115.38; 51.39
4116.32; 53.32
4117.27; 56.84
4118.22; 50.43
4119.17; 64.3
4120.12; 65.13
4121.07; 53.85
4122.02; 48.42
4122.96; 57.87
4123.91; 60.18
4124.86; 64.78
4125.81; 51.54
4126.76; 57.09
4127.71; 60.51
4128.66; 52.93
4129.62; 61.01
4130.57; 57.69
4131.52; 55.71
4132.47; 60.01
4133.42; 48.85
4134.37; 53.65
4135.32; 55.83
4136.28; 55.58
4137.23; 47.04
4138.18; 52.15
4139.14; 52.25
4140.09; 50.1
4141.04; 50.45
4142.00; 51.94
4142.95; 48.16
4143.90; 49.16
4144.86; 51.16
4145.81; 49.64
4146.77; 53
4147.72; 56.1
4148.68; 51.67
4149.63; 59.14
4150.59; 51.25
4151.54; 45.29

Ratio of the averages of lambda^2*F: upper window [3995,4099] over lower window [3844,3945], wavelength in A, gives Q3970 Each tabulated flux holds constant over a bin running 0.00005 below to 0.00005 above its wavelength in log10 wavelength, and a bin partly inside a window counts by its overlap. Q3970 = 1.9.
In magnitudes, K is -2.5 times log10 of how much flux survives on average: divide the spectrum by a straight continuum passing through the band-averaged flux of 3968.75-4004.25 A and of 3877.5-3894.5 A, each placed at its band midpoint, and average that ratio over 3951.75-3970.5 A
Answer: 0.31 mag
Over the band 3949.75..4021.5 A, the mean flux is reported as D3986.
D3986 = 44.3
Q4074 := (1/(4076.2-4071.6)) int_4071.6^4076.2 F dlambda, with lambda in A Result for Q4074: 53.1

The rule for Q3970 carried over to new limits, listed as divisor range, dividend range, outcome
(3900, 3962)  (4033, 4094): 1.69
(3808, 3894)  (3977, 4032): 2.11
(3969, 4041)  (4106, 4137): 1.20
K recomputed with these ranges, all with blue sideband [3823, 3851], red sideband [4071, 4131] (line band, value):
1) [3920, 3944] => 0.33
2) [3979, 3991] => -0.17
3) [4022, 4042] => -0.14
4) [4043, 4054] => -0.14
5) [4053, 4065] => -0.06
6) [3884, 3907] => -0.21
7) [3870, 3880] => -0.03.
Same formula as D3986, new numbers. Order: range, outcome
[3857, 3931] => 34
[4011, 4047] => 53.6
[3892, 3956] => 35.2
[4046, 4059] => 56.3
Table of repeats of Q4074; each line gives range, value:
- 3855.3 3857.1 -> 23.1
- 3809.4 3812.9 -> 32.6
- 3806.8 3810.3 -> 35.1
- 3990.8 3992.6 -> 56.8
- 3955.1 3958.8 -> 41.2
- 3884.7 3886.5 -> 31.1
